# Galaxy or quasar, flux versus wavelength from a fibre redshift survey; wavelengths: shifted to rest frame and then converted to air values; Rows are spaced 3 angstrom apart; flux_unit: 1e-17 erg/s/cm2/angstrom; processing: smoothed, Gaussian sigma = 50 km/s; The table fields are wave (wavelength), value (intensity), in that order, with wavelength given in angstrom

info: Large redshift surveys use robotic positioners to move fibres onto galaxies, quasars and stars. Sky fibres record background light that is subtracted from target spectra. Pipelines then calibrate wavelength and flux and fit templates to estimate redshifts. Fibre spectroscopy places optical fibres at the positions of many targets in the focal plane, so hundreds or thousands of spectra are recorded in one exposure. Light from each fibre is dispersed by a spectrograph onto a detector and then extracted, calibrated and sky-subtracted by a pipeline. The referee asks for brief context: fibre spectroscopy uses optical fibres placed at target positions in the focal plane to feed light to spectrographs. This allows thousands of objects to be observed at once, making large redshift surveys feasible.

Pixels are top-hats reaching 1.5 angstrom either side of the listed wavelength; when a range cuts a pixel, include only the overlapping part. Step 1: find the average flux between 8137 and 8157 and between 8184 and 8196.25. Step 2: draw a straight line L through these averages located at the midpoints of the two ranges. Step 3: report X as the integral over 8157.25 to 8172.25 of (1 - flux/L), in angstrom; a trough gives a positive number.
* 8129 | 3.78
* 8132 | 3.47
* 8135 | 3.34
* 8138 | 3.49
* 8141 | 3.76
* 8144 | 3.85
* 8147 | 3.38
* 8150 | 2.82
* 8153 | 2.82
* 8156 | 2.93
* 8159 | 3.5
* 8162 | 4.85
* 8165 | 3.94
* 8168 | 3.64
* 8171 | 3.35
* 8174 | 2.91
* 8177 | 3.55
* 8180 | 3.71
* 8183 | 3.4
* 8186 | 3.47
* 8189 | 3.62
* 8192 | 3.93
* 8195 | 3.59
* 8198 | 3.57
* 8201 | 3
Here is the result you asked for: -1.8 angstrom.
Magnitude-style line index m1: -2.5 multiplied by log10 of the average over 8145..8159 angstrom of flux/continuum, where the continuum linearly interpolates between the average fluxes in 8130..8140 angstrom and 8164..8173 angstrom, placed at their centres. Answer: 0.15 mag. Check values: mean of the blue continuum 3.47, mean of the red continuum 3.59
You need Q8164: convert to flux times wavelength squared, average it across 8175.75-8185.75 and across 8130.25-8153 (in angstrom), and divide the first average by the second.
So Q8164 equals 1.05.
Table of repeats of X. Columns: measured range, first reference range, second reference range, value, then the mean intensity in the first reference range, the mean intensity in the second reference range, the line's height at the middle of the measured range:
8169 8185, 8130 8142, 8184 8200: 0.8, 3.52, 3.61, 3.58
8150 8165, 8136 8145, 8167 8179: 0.0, 3.67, 3.37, 3.51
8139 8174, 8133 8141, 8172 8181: -0.8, 3.48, 3.37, 3.43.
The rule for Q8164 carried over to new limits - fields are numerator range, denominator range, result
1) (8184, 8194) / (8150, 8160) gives 1.22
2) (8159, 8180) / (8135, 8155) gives 1.11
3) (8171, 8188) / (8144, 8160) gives 1.09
